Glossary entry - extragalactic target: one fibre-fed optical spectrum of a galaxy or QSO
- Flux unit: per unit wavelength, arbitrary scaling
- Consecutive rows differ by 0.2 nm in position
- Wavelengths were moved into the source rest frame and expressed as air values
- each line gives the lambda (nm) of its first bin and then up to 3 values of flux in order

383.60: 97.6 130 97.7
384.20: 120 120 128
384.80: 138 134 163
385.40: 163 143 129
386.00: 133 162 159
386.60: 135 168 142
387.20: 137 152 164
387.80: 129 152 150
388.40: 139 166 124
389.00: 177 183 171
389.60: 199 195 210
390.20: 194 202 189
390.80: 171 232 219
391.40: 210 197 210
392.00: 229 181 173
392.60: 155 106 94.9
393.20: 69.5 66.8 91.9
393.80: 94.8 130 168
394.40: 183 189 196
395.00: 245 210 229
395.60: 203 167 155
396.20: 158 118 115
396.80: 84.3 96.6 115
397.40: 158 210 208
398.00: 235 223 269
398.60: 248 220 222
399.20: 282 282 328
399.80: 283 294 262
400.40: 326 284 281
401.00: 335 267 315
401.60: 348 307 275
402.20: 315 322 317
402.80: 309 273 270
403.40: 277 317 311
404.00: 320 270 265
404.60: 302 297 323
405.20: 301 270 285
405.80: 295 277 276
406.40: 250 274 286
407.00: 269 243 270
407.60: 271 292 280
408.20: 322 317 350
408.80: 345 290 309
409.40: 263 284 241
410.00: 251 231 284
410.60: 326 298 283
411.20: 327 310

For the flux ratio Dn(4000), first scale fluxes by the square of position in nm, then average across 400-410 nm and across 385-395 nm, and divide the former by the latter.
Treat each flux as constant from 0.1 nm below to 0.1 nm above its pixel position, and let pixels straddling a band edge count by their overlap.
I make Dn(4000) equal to 1.95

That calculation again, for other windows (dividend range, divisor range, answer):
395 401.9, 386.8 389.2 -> 1.62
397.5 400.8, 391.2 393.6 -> 1.76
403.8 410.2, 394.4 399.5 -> 1.56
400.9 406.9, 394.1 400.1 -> 1.50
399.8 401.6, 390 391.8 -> 1.54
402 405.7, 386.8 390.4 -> 1.94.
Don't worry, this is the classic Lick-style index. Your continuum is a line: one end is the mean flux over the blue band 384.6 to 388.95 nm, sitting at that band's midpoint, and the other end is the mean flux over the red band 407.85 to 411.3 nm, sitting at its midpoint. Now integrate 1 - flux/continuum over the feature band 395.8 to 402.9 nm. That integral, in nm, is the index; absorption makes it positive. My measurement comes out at -0.393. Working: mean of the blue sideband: 147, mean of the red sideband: 294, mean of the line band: 244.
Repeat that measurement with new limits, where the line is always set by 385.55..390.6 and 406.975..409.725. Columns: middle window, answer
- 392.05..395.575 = 0.804 nm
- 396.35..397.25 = 0.468 nm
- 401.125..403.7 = -0.473 nm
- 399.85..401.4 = -0.324 nm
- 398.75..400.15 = -0.231 nm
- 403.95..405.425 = -0.133 nm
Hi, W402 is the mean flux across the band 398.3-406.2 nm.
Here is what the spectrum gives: 291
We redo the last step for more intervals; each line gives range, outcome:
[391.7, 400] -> 182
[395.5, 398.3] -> 160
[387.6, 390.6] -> 171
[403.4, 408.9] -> 292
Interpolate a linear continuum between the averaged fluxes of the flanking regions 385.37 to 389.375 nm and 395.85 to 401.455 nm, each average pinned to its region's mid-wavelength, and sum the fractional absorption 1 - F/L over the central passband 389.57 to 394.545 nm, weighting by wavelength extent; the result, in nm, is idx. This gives 0.363 nm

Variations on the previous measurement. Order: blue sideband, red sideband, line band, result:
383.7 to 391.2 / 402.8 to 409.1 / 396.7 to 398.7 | 0.41 nm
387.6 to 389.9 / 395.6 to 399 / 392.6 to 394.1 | 0.64 nm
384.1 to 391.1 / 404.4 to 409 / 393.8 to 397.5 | 0.92 nm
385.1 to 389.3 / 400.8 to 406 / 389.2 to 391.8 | -0.26 nm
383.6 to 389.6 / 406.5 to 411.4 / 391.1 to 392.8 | -0.12 nm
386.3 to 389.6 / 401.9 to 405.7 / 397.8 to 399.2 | 0.06 nm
